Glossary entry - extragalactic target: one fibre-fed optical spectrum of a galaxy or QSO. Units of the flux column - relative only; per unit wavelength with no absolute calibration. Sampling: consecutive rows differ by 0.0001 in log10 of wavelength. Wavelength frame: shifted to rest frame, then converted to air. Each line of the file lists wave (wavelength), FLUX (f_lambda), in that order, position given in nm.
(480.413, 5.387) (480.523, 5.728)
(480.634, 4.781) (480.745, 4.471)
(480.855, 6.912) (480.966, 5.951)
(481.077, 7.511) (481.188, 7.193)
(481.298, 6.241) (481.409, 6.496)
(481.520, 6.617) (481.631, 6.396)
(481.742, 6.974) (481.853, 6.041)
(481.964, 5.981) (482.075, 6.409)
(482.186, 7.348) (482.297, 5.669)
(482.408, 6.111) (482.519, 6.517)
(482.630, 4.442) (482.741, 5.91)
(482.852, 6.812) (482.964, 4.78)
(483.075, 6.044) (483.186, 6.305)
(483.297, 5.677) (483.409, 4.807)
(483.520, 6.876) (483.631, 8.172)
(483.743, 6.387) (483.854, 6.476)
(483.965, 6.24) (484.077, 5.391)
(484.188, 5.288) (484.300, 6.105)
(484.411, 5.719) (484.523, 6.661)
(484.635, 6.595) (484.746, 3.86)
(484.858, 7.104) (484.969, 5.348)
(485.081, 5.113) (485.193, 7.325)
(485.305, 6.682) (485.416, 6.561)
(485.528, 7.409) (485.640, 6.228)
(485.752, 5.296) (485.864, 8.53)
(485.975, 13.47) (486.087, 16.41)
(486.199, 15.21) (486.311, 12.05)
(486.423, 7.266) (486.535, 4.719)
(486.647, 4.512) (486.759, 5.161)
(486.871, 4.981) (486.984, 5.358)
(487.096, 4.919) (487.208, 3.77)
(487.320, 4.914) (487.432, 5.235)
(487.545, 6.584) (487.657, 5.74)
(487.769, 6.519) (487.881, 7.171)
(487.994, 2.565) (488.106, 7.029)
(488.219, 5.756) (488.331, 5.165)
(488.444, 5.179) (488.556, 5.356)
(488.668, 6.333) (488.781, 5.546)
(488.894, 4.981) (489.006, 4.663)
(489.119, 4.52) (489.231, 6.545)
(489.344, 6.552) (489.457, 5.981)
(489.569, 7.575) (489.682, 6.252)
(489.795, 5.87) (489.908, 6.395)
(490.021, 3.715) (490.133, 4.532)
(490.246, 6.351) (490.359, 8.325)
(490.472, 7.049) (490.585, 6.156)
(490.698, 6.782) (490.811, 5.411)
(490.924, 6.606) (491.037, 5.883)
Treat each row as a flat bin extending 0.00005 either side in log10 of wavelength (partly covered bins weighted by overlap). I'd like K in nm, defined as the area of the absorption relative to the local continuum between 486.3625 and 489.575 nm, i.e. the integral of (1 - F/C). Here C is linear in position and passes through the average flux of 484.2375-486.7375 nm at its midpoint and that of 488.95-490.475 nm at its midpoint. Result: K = 0.54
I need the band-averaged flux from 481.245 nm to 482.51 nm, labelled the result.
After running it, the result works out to 6.39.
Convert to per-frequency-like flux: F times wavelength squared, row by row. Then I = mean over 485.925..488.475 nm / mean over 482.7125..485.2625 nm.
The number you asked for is 1.2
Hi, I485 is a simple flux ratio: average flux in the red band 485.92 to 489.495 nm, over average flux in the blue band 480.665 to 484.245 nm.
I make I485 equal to 1.1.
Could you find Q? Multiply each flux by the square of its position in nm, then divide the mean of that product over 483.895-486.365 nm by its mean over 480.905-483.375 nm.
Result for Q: 1.25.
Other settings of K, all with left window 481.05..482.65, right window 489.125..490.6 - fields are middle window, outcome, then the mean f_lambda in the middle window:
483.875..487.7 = -0.31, 6.82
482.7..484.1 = 0.05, 6.16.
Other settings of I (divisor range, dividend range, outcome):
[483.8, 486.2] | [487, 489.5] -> 0.77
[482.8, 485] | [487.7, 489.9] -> 0.98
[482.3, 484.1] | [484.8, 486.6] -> 1.40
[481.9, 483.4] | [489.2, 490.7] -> 1.08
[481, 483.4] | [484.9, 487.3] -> 1.21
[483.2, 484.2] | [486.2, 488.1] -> 0.99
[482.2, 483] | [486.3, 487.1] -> 1.02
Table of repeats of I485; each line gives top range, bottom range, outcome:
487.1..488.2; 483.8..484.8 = 0.94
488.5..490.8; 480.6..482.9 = 0.96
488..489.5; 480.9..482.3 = 0.85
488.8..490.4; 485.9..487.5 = 0.76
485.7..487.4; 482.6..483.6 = 1.33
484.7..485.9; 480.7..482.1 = 0.98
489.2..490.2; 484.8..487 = 0.76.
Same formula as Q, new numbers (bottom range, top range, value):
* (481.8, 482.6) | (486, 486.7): 1.66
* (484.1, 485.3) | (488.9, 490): 1.02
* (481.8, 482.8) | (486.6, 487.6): 0.85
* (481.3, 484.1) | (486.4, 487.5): 0.83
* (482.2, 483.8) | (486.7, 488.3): 0.91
